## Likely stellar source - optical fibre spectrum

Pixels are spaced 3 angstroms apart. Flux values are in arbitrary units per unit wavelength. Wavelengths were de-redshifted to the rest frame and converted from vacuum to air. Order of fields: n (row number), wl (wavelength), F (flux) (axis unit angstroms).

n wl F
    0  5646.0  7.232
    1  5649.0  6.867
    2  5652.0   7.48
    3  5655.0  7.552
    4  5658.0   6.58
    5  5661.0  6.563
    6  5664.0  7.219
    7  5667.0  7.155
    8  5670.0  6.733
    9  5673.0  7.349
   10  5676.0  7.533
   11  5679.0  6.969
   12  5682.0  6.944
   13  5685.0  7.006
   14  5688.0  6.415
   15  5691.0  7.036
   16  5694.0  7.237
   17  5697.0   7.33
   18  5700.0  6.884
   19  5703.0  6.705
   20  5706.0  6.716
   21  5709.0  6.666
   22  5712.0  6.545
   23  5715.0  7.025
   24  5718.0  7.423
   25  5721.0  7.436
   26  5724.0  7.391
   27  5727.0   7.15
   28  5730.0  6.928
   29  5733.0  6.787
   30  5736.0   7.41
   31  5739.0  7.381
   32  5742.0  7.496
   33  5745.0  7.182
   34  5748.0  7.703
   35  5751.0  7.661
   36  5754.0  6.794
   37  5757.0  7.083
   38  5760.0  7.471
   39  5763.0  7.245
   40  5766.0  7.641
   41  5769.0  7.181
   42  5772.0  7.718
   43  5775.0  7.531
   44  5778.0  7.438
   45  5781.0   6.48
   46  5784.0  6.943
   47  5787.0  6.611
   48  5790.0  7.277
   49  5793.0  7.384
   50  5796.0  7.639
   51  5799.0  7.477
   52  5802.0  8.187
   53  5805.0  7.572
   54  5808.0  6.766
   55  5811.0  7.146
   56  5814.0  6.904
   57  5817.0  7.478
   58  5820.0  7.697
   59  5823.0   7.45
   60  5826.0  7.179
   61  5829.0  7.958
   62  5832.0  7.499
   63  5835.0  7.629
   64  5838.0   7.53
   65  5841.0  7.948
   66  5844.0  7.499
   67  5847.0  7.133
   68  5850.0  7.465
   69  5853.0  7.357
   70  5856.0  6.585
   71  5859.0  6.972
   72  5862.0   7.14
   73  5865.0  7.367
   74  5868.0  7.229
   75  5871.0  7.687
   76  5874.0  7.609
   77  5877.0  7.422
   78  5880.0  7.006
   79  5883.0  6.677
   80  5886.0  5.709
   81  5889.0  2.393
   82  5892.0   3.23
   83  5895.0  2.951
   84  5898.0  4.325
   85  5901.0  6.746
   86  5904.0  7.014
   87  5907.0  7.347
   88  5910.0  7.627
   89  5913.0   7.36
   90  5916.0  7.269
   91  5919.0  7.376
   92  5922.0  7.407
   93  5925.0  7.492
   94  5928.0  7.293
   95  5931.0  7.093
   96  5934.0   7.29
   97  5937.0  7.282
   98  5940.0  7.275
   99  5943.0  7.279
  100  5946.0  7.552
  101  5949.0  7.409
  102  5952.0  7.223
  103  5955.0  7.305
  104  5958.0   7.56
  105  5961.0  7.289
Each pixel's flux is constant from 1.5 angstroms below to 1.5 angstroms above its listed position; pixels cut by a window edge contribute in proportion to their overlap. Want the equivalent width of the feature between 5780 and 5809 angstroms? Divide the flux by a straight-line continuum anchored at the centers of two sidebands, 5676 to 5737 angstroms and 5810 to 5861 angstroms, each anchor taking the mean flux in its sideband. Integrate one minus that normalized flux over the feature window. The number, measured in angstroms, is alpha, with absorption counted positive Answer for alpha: 0.0 angstroms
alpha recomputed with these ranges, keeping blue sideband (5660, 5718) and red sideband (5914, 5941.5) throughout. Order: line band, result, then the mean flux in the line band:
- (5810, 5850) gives -1.7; 7.47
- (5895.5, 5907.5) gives 2.1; 5.99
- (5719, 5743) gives -0.8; 7.25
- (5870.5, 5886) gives 0.3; 7.1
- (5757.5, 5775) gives -0.9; 7.44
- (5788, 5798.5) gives -0.4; 7.4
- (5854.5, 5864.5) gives 0.4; 6.95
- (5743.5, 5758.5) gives -0.5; 7.28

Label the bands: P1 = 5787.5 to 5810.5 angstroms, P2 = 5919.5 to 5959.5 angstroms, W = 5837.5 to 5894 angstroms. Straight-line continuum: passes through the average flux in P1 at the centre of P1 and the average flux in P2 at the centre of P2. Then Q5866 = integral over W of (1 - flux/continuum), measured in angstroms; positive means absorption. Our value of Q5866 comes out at 5.34 angstroms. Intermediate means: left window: 7.42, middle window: 6.69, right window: 7.34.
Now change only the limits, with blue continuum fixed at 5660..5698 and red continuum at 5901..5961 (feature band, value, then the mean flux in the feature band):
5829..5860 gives -0.7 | 7.4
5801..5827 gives -0.6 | 7.36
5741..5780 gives -1.4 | 7.38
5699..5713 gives 0.7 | 6.7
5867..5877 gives -0.3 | 7.51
